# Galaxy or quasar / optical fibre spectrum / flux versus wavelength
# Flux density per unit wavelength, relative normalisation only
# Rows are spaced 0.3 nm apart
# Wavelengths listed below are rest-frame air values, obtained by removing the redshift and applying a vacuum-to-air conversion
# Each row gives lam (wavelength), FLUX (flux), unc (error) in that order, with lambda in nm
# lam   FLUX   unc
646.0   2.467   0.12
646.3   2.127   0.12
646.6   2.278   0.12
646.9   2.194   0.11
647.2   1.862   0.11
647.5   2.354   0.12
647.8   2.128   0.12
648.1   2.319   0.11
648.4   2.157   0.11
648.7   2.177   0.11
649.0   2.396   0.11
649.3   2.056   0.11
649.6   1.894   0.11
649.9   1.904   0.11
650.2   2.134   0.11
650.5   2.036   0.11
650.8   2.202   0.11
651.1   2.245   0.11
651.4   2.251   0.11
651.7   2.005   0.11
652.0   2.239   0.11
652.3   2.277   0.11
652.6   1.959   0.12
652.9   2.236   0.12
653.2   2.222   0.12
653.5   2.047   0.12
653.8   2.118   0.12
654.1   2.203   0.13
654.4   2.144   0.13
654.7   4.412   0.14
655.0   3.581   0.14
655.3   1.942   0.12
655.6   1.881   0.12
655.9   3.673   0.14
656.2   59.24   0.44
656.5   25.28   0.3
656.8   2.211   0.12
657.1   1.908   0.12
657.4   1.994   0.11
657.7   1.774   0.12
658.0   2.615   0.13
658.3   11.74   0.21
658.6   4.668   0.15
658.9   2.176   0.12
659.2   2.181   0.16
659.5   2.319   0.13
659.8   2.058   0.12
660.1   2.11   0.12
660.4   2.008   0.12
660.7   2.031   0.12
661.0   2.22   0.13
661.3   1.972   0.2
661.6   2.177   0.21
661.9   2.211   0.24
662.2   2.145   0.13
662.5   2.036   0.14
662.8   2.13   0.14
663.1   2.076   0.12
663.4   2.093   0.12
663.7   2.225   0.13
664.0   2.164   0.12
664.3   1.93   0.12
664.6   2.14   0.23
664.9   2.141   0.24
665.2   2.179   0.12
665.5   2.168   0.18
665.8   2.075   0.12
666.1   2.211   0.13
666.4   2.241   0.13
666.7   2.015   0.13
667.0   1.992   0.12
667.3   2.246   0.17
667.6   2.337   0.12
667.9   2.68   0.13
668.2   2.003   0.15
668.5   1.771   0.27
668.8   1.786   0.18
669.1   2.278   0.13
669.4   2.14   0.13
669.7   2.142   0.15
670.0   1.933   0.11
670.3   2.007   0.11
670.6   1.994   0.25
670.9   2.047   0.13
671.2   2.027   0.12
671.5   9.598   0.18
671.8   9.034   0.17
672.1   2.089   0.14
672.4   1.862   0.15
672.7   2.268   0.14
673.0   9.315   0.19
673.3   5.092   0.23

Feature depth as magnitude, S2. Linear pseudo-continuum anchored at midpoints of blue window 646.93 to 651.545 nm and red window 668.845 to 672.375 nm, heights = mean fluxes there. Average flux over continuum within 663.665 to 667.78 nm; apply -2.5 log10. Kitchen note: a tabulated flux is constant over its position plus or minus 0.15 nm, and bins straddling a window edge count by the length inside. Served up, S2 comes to 0.37 mag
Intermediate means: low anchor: 2.14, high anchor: 3.29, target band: 2.15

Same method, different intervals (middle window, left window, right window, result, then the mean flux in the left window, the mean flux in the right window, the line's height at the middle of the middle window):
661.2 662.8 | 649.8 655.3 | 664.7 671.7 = 0.15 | 2.34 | 2.48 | 2.42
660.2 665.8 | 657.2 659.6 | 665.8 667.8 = 0.32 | 3.67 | 2.18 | 2.86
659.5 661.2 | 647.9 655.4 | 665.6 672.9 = 0.19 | 2.29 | 2.74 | 2.51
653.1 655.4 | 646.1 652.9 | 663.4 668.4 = -0.21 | 2.15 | 2.17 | 2.15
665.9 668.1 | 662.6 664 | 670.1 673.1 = 0.32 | 2.13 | 4.1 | 3.01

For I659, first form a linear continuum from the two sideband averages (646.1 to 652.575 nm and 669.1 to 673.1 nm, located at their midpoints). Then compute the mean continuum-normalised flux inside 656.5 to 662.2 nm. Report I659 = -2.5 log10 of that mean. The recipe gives -0.21 mag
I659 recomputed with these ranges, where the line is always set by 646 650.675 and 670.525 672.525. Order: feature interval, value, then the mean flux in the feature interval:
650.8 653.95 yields 0.16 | 2.16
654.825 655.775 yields 0.08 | 2.55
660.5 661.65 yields 0.49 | 2.09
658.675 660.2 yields 0.34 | 2.29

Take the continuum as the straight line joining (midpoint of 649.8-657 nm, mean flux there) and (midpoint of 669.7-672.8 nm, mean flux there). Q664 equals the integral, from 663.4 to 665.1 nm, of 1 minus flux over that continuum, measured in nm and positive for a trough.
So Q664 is 0.87 nm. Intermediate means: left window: 5.69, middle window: 2.12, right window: 3.44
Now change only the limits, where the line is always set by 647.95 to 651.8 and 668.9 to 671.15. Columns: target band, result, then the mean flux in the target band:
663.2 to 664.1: -0.03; 2.16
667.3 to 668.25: -0.13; 2.36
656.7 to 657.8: 0.07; 1.97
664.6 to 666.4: -0.07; 2.16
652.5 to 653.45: -0.01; 2.14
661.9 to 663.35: -0.01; 2.11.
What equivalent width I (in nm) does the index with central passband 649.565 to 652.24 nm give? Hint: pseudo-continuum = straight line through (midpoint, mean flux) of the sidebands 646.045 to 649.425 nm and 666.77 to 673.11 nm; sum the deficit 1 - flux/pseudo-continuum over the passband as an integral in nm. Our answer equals 0.24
